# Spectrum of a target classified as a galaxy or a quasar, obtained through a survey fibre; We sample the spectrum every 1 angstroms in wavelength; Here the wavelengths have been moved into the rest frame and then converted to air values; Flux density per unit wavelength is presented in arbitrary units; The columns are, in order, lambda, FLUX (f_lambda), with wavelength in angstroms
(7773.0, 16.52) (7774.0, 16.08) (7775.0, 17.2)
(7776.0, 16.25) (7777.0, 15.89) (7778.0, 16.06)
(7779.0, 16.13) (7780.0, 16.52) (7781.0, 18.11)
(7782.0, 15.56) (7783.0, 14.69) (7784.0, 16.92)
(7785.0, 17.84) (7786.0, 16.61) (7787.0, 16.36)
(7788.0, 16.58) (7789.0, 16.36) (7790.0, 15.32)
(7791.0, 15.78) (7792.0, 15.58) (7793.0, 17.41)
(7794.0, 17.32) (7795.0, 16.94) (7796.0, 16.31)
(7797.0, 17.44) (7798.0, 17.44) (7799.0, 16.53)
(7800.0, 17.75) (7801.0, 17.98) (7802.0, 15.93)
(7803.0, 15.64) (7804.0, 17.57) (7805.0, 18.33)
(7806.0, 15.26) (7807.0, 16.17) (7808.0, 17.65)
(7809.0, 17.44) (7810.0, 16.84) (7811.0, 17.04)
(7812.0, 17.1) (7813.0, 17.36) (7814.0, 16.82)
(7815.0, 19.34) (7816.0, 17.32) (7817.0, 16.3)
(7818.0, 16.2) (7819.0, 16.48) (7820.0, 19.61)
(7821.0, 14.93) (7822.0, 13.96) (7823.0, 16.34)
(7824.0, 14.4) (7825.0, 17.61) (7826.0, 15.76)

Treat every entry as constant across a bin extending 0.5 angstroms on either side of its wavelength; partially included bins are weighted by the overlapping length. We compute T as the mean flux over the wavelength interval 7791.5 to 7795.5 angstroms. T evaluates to 16.8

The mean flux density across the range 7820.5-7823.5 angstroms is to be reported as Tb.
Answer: 15.1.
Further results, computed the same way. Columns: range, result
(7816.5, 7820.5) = 17.1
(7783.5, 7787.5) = 16.9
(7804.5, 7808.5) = 16.9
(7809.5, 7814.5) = 17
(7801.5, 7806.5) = 16.5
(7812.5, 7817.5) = 17.4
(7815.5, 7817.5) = 16.8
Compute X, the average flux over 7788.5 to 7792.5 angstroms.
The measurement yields 15.8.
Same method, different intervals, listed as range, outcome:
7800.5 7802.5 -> 17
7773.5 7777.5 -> 16.4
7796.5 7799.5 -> 17.1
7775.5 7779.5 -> 16.1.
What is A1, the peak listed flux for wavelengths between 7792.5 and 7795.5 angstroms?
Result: 17.41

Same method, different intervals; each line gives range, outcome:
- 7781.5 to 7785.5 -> 17.84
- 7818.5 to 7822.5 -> 19.61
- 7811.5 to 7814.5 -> 17.36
